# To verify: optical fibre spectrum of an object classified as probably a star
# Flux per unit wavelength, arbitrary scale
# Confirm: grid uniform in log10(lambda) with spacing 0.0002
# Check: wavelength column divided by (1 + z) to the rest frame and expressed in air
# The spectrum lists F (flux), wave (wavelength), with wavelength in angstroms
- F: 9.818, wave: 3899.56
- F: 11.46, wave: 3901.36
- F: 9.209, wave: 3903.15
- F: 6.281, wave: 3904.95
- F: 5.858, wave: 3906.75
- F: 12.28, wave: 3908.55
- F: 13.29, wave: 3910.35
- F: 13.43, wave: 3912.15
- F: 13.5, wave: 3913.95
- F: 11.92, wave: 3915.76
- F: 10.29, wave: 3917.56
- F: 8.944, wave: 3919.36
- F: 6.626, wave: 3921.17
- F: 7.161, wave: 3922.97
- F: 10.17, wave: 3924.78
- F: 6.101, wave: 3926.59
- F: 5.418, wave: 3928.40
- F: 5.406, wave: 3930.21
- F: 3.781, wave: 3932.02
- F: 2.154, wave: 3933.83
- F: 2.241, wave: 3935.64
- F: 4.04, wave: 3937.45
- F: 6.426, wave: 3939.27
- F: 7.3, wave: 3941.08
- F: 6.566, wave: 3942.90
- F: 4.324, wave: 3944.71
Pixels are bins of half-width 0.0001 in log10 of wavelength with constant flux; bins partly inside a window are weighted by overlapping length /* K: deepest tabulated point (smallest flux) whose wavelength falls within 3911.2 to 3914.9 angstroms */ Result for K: 13.43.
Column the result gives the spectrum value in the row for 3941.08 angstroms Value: 7.3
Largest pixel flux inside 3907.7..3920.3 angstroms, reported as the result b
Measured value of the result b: 13.5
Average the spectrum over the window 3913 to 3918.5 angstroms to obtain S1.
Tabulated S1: 11.9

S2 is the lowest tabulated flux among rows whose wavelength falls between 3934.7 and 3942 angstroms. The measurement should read 2.241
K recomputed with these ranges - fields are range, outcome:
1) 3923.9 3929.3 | 5.418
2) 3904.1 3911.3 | 5.858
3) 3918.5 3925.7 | 6.626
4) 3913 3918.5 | 10.29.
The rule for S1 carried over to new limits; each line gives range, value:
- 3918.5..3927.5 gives 7.79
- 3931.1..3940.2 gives 3.74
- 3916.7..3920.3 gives 9.58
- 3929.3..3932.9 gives 4.6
